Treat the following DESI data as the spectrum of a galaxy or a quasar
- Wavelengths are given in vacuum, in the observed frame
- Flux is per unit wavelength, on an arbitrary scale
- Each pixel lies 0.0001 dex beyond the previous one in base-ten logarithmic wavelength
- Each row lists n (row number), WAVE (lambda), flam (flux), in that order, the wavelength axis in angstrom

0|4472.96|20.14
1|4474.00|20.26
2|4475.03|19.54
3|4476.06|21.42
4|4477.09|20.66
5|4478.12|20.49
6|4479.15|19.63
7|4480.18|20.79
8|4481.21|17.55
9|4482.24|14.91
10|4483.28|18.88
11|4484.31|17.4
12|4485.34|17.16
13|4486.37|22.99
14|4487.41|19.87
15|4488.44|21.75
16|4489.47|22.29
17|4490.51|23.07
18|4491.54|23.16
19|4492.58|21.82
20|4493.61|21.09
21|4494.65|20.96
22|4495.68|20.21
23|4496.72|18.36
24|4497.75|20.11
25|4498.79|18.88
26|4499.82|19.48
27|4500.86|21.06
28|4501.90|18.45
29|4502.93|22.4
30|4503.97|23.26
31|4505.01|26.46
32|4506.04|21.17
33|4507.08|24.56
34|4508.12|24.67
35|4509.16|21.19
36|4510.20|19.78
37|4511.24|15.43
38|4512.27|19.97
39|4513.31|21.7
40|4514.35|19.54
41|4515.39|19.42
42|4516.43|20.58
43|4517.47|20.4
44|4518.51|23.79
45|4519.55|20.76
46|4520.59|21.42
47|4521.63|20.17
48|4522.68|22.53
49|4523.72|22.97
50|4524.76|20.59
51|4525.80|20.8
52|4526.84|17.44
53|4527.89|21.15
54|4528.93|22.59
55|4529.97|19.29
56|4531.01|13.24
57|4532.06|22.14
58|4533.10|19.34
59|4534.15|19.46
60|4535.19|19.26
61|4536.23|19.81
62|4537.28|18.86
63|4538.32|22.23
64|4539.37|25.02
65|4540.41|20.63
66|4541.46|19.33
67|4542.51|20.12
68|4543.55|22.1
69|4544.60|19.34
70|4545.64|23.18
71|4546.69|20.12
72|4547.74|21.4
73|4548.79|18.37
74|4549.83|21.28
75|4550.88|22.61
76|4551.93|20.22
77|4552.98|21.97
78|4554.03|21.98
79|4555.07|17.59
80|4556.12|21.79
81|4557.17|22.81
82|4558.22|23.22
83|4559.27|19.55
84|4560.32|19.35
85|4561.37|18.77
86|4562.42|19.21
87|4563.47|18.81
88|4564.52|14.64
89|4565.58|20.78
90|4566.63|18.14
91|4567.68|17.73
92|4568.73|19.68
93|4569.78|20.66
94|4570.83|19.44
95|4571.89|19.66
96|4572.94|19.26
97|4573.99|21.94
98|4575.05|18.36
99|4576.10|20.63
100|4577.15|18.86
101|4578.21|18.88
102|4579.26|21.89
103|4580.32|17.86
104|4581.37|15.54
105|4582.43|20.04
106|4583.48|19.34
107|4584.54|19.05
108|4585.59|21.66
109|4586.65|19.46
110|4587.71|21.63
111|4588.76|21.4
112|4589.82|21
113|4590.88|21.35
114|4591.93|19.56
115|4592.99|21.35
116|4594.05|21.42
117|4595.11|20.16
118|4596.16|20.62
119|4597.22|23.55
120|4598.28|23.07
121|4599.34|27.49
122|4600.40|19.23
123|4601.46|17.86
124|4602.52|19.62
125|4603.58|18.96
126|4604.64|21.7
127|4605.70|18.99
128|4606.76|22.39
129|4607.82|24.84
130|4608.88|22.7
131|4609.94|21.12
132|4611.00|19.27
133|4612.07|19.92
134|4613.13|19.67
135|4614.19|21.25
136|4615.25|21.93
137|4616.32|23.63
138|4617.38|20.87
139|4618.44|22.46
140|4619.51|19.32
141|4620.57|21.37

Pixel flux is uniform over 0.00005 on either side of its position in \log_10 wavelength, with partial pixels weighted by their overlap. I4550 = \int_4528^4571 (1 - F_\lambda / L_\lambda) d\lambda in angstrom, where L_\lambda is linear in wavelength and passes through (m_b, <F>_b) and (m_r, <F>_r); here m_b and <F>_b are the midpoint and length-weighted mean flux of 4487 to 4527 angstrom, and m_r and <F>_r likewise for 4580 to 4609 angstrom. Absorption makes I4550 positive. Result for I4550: 1.6 angstrom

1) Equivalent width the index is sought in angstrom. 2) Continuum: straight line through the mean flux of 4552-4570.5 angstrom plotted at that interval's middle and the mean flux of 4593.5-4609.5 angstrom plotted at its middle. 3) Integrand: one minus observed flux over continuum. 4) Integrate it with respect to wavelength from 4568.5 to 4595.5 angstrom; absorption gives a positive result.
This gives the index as 0.9 angstrom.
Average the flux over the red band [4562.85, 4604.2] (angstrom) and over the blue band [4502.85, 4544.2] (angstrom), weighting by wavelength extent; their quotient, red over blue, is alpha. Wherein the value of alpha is 0.96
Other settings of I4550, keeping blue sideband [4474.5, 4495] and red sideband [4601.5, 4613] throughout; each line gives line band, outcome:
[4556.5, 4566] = 0.4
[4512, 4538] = 0.2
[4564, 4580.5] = 1.1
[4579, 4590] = 0.5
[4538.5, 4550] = -0.3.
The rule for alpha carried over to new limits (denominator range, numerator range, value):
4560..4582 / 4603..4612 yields 1.11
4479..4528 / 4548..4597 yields 0.97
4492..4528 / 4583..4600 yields 1.02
